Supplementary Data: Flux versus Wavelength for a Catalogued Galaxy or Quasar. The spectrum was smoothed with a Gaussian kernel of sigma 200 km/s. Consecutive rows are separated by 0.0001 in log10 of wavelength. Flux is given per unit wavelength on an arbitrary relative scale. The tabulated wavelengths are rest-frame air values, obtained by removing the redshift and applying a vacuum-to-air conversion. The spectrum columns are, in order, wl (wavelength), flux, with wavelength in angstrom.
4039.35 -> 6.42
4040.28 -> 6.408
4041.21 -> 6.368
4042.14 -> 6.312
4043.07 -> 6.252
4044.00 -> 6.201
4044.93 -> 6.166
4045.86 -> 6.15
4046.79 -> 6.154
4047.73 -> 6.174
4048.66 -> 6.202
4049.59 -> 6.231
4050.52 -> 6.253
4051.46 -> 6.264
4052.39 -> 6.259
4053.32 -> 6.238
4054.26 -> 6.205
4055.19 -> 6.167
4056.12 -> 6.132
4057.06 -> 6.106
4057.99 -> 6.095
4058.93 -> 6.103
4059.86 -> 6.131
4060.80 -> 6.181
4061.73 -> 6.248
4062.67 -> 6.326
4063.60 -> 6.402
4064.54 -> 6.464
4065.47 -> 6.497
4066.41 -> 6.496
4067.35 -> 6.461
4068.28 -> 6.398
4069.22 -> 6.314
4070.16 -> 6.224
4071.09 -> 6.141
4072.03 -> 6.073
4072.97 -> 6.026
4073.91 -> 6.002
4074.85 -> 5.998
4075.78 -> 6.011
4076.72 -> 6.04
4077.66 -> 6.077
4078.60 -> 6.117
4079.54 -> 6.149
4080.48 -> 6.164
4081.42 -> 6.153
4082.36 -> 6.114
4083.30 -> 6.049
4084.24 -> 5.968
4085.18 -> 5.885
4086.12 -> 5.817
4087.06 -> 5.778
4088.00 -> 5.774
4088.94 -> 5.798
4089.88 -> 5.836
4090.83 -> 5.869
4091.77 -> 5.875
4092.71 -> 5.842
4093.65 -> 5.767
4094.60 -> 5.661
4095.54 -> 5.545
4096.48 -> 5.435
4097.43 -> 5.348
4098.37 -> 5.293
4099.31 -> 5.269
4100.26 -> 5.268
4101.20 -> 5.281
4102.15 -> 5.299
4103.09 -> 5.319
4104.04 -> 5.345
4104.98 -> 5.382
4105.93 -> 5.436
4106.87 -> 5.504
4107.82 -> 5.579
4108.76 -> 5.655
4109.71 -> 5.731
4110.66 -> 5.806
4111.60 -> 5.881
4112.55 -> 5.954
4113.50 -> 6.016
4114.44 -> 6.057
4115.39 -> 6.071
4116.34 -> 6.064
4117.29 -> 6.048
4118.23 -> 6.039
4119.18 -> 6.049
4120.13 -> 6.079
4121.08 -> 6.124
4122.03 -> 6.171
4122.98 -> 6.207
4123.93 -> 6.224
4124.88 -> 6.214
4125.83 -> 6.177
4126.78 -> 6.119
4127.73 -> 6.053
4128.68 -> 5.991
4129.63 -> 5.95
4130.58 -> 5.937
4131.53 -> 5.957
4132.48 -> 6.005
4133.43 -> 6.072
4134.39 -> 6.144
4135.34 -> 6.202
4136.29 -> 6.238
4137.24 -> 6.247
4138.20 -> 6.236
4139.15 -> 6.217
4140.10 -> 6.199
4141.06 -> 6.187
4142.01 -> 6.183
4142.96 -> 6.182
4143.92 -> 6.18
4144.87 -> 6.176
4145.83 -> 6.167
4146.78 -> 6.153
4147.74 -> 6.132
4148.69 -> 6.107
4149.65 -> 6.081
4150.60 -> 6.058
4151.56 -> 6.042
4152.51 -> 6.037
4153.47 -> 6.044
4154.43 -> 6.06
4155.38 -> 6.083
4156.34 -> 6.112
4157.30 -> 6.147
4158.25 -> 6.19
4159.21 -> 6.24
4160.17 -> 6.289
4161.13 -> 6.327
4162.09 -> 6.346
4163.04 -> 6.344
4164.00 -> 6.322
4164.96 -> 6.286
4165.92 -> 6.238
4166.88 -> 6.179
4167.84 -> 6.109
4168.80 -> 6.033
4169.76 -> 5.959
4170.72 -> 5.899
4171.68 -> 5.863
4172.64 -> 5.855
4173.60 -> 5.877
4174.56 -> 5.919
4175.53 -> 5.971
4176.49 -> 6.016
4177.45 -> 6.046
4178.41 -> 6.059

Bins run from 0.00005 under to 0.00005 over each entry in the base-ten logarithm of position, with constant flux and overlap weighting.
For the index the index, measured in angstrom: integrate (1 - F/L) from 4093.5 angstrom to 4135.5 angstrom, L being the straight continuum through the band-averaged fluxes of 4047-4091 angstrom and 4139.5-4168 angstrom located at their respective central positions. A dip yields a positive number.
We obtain 2.3 angstrom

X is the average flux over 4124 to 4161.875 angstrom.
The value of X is 6.13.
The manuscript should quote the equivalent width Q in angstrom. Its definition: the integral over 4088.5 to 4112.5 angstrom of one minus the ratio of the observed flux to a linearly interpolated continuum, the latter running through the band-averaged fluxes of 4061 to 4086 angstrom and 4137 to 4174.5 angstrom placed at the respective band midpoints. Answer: 2.3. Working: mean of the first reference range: 6.18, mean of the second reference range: 6.13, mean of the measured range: 5.57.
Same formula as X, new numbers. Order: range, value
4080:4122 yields 5.76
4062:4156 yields 5.98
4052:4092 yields 6.12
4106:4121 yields 5.9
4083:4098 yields 5.76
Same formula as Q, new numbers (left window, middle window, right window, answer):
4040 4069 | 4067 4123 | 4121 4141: 3.0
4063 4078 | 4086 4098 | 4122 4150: 0.9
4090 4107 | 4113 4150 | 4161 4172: -1.9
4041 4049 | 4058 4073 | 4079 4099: -0.6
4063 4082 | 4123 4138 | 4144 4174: 0.1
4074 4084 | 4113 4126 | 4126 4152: 0.0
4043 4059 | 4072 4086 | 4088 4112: -0.5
